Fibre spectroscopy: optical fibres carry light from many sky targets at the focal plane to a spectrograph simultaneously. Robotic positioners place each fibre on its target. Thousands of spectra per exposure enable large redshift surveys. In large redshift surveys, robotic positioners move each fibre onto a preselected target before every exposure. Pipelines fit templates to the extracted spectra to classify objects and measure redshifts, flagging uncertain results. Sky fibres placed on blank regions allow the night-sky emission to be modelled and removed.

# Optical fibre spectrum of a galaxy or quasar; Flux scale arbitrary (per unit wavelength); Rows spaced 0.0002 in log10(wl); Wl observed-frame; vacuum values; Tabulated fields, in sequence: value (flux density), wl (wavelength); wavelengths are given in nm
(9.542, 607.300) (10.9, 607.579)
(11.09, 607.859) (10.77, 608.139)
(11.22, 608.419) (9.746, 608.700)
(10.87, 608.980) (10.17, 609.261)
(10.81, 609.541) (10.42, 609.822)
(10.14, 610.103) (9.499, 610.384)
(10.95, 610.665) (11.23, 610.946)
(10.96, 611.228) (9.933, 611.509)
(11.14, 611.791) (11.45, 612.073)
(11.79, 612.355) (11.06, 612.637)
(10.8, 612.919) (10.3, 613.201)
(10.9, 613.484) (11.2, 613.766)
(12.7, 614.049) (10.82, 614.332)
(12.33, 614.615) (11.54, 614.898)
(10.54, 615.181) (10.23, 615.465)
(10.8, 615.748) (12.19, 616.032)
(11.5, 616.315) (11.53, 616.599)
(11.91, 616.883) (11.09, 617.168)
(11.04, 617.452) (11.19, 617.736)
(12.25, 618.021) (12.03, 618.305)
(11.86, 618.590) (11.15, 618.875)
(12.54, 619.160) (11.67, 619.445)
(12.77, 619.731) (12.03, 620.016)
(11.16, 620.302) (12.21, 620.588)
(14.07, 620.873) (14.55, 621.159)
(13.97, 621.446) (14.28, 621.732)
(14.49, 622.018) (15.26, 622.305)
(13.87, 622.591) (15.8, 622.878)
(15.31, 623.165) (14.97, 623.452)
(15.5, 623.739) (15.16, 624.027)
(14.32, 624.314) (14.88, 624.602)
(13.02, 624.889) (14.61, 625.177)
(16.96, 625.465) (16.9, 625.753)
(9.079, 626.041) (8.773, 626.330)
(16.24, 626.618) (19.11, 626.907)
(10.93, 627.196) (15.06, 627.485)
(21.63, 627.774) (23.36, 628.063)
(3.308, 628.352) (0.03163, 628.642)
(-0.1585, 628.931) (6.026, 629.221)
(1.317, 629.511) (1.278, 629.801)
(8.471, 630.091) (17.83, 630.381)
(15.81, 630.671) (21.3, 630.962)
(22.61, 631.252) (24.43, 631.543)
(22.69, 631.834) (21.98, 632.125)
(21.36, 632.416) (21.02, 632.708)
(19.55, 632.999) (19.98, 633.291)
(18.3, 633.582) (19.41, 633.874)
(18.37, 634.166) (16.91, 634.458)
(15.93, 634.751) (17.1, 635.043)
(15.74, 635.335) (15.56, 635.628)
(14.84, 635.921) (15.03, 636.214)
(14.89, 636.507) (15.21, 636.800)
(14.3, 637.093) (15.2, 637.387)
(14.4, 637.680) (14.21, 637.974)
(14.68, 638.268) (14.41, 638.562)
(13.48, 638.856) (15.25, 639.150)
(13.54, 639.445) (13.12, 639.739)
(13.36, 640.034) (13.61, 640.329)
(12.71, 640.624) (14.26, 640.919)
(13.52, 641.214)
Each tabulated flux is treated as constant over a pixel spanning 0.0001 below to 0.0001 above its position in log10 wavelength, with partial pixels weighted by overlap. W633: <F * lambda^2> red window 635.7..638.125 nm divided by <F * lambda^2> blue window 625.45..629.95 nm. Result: 1.46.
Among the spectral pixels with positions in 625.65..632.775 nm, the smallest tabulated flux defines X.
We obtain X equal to -0.1585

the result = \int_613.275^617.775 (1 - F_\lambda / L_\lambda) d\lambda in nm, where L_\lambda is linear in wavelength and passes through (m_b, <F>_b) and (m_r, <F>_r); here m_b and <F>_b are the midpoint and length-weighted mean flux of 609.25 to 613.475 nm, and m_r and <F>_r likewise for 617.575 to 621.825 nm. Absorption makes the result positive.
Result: 0.11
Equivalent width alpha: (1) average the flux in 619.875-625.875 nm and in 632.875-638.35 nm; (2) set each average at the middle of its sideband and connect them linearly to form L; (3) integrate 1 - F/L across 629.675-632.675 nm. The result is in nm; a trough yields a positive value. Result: -0.44 nm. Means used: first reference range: 14.4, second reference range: 16.3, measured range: 18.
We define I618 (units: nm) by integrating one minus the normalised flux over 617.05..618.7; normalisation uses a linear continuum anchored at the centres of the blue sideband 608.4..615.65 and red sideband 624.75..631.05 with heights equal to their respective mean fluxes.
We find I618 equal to -0.06 nm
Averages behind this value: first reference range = 10.9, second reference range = 11.8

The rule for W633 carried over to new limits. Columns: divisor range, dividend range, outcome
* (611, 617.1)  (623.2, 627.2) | 1.34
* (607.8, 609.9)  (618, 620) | 1.17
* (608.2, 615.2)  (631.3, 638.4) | 1.74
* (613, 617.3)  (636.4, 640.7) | 1.35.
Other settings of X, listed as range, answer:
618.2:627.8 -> 8.773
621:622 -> 13.97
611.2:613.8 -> 9.933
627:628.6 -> 3.308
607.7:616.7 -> 9.499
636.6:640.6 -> 13.12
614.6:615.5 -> 10.23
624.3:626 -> 13.02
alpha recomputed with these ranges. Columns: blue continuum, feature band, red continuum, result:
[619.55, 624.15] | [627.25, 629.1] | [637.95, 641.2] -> 0.46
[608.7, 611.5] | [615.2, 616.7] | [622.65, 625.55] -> 0.14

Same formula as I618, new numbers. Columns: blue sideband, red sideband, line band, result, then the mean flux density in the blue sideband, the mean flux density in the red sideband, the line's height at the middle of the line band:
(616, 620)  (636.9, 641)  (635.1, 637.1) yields -0.217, 11.8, 14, 13.7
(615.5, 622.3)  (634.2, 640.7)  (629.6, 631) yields 0.204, 12.3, 14.8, 13.8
